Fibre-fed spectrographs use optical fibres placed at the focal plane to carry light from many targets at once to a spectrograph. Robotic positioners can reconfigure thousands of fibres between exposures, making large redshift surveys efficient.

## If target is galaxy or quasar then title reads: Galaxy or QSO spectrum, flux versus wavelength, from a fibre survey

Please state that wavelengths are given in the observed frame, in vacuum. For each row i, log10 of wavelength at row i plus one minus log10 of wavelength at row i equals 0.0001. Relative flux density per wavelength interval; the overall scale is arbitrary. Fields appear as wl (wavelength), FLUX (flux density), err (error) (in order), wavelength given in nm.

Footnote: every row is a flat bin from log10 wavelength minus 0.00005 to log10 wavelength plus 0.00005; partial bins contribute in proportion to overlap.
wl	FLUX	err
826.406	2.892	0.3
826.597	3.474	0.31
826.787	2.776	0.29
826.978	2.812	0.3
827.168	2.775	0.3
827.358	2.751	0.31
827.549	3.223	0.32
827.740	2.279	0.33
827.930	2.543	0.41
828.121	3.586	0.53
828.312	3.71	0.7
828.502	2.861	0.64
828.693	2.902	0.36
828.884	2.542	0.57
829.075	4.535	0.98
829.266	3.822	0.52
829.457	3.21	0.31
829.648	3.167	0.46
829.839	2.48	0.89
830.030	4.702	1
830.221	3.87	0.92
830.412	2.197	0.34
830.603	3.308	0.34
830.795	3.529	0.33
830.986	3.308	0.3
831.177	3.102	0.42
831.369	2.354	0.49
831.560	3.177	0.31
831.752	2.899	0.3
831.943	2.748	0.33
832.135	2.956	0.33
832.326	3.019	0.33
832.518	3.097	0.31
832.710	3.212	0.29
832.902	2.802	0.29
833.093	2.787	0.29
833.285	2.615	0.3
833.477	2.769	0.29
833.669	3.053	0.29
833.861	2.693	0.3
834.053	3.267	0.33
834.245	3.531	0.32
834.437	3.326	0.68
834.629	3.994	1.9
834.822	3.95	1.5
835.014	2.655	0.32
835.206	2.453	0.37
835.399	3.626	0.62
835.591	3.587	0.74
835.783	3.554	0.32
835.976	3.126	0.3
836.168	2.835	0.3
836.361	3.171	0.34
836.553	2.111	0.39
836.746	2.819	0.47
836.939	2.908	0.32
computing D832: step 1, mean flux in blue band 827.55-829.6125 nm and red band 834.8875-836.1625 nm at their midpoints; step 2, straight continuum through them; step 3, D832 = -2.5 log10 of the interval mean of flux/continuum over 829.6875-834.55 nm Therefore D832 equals 0.04 mag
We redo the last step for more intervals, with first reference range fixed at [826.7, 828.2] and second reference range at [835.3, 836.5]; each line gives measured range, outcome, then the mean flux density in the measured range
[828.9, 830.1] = -0.207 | 3.56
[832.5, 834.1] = 0.084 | 2.9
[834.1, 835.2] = -0.063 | 3.4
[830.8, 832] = 0.020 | 2.98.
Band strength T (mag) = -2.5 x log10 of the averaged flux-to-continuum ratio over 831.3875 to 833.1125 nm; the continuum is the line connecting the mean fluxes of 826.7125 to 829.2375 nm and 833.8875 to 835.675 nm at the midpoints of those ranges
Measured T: 0.10 mag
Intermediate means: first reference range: 3.05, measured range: 2.95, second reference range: 3.35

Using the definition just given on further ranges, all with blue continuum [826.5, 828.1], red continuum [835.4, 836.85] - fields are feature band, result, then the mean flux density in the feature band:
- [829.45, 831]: -0.13 mag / 3.31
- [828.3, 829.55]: -0.16 mag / 3.35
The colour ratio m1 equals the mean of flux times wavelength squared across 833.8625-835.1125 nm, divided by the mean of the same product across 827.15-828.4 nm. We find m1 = 1.2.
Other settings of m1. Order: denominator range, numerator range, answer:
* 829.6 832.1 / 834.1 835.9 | 1.10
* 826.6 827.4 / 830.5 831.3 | 1.15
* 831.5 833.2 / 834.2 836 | 1.15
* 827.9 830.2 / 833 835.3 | 0.93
